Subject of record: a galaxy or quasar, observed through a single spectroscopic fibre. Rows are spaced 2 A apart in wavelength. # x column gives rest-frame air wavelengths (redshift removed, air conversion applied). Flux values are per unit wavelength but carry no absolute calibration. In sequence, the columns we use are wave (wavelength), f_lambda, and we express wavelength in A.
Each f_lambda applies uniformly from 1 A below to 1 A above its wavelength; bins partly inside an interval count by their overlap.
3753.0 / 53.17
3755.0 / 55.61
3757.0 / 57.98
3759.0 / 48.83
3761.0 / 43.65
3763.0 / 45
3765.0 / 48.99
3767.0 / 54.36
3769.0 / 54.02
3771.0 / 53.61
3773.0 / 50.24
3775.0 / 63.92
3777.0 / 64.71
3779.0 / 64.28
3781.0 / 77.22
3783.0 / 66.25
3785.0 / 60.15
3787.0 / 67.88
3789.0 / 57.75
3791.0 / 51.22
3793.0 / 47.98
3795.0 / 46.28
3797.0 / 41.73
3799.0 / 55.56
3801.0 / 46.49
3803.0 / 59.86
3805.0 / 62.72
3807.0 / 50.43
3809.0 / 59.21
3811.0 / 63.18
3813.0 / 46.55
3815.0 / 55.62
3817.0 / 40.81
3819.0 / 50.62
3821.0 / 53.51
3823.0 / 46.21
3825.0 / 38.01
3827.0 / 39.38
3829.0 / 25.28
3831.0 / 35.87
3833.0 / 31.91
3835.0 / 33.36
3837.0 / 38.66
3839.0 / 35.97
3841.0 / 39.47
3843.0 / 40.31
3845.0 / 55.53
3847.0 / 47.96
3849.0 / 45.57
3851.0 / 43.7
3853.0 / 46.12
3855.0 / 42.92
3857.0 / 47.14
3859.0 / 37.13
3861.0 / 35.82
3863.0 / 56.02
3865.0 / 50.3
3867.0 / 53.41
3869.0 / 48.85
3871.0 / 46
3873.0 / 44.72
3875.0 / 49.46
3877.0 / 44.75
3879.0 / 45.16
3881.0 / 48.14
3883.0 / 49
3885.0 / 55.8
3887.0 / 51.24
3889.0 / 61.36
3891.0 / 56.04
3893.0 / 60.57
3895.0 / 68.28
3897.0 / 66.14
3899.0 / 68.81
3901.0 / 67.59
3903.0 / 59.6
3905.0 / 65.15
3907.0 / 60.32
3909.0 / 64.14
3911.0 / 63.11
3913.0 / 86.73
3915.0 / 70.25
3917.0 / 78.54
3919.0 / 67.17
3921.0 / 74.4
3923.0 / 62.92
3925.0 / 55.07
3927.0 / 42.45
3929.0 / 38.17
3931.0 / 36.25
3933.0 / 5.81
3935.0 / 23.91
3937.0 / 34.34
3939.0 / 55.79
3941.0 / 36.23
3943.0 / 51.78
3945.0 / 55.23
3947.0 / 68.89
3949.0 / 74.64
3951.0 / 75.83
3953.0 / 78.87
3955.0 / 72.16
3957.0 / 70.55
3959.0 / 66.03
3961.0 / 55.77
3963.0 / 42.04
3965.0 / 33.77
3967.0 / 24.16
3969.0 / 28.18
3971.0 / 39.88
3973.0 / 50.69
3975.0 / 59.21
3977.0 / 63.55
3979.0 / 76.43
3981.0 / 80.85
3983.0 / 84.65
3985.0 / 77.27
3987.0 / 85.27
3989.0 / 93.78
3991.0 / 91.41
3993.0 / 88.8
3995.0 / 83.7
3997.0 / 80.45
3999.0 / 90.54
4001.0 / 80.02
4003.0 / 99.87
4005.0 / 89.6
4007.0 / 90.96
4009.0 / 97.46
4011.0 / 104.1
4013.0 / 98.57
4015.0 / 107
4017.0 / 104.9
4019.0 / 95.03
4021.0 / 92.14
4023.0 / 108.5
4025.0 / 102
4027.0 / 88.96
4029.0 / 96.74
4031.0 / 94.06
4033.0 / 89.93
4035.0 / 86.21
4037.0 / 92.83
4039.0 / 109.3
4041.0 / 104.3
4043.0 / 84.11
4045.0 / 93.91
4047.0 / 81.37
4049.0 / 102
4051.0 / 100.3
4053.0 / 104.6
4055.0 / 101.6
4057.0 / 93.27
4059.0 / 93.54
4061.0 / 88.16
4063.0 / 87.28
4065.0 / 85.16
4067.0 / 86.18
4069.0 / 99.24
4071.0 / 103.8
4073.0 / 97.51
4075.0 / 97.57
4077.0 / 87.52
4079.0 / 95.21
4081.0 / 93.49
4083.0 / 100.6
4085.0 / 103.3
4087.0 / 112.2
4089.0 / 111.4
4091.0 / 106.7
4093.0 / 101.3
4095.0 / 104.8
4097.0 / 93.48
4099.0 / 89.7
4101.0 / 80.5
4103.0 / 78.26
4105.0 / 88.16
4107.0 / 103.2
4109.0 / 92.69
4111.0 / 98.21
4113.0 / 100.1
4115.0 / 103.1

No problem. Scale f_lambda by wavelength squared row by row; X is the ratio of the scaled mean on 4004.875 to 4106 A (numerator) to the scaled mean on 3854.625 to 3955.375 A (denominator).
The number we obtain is 1.9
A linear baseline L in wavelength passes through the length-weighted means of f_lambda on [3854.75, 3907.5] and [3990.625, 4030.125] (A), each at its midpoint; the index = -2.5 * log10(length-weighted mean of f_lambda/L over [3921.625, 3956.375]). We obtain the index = 0.37 mag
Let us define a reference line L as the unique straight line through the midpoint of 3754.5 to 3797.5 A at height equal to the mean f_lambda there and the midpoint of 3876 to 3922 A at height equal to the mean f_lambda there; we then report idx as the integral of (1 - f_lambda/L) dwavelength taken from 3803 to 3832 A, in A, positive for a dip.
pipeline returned 4.9 A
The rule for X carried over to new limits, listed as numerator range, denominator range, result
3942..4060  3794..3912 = 1.77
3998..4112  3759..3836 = 2.13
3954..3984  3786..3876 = 1.29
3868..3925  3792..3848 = 1.36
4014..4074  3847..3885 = 2.25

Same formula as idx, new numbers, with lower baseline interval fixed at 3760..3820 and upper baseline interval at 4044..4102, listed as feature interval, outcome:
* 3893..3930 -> 4.3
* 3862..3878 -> 4.2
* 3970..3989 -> 3.0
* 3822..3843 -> 8.4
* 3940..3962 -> 4.0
